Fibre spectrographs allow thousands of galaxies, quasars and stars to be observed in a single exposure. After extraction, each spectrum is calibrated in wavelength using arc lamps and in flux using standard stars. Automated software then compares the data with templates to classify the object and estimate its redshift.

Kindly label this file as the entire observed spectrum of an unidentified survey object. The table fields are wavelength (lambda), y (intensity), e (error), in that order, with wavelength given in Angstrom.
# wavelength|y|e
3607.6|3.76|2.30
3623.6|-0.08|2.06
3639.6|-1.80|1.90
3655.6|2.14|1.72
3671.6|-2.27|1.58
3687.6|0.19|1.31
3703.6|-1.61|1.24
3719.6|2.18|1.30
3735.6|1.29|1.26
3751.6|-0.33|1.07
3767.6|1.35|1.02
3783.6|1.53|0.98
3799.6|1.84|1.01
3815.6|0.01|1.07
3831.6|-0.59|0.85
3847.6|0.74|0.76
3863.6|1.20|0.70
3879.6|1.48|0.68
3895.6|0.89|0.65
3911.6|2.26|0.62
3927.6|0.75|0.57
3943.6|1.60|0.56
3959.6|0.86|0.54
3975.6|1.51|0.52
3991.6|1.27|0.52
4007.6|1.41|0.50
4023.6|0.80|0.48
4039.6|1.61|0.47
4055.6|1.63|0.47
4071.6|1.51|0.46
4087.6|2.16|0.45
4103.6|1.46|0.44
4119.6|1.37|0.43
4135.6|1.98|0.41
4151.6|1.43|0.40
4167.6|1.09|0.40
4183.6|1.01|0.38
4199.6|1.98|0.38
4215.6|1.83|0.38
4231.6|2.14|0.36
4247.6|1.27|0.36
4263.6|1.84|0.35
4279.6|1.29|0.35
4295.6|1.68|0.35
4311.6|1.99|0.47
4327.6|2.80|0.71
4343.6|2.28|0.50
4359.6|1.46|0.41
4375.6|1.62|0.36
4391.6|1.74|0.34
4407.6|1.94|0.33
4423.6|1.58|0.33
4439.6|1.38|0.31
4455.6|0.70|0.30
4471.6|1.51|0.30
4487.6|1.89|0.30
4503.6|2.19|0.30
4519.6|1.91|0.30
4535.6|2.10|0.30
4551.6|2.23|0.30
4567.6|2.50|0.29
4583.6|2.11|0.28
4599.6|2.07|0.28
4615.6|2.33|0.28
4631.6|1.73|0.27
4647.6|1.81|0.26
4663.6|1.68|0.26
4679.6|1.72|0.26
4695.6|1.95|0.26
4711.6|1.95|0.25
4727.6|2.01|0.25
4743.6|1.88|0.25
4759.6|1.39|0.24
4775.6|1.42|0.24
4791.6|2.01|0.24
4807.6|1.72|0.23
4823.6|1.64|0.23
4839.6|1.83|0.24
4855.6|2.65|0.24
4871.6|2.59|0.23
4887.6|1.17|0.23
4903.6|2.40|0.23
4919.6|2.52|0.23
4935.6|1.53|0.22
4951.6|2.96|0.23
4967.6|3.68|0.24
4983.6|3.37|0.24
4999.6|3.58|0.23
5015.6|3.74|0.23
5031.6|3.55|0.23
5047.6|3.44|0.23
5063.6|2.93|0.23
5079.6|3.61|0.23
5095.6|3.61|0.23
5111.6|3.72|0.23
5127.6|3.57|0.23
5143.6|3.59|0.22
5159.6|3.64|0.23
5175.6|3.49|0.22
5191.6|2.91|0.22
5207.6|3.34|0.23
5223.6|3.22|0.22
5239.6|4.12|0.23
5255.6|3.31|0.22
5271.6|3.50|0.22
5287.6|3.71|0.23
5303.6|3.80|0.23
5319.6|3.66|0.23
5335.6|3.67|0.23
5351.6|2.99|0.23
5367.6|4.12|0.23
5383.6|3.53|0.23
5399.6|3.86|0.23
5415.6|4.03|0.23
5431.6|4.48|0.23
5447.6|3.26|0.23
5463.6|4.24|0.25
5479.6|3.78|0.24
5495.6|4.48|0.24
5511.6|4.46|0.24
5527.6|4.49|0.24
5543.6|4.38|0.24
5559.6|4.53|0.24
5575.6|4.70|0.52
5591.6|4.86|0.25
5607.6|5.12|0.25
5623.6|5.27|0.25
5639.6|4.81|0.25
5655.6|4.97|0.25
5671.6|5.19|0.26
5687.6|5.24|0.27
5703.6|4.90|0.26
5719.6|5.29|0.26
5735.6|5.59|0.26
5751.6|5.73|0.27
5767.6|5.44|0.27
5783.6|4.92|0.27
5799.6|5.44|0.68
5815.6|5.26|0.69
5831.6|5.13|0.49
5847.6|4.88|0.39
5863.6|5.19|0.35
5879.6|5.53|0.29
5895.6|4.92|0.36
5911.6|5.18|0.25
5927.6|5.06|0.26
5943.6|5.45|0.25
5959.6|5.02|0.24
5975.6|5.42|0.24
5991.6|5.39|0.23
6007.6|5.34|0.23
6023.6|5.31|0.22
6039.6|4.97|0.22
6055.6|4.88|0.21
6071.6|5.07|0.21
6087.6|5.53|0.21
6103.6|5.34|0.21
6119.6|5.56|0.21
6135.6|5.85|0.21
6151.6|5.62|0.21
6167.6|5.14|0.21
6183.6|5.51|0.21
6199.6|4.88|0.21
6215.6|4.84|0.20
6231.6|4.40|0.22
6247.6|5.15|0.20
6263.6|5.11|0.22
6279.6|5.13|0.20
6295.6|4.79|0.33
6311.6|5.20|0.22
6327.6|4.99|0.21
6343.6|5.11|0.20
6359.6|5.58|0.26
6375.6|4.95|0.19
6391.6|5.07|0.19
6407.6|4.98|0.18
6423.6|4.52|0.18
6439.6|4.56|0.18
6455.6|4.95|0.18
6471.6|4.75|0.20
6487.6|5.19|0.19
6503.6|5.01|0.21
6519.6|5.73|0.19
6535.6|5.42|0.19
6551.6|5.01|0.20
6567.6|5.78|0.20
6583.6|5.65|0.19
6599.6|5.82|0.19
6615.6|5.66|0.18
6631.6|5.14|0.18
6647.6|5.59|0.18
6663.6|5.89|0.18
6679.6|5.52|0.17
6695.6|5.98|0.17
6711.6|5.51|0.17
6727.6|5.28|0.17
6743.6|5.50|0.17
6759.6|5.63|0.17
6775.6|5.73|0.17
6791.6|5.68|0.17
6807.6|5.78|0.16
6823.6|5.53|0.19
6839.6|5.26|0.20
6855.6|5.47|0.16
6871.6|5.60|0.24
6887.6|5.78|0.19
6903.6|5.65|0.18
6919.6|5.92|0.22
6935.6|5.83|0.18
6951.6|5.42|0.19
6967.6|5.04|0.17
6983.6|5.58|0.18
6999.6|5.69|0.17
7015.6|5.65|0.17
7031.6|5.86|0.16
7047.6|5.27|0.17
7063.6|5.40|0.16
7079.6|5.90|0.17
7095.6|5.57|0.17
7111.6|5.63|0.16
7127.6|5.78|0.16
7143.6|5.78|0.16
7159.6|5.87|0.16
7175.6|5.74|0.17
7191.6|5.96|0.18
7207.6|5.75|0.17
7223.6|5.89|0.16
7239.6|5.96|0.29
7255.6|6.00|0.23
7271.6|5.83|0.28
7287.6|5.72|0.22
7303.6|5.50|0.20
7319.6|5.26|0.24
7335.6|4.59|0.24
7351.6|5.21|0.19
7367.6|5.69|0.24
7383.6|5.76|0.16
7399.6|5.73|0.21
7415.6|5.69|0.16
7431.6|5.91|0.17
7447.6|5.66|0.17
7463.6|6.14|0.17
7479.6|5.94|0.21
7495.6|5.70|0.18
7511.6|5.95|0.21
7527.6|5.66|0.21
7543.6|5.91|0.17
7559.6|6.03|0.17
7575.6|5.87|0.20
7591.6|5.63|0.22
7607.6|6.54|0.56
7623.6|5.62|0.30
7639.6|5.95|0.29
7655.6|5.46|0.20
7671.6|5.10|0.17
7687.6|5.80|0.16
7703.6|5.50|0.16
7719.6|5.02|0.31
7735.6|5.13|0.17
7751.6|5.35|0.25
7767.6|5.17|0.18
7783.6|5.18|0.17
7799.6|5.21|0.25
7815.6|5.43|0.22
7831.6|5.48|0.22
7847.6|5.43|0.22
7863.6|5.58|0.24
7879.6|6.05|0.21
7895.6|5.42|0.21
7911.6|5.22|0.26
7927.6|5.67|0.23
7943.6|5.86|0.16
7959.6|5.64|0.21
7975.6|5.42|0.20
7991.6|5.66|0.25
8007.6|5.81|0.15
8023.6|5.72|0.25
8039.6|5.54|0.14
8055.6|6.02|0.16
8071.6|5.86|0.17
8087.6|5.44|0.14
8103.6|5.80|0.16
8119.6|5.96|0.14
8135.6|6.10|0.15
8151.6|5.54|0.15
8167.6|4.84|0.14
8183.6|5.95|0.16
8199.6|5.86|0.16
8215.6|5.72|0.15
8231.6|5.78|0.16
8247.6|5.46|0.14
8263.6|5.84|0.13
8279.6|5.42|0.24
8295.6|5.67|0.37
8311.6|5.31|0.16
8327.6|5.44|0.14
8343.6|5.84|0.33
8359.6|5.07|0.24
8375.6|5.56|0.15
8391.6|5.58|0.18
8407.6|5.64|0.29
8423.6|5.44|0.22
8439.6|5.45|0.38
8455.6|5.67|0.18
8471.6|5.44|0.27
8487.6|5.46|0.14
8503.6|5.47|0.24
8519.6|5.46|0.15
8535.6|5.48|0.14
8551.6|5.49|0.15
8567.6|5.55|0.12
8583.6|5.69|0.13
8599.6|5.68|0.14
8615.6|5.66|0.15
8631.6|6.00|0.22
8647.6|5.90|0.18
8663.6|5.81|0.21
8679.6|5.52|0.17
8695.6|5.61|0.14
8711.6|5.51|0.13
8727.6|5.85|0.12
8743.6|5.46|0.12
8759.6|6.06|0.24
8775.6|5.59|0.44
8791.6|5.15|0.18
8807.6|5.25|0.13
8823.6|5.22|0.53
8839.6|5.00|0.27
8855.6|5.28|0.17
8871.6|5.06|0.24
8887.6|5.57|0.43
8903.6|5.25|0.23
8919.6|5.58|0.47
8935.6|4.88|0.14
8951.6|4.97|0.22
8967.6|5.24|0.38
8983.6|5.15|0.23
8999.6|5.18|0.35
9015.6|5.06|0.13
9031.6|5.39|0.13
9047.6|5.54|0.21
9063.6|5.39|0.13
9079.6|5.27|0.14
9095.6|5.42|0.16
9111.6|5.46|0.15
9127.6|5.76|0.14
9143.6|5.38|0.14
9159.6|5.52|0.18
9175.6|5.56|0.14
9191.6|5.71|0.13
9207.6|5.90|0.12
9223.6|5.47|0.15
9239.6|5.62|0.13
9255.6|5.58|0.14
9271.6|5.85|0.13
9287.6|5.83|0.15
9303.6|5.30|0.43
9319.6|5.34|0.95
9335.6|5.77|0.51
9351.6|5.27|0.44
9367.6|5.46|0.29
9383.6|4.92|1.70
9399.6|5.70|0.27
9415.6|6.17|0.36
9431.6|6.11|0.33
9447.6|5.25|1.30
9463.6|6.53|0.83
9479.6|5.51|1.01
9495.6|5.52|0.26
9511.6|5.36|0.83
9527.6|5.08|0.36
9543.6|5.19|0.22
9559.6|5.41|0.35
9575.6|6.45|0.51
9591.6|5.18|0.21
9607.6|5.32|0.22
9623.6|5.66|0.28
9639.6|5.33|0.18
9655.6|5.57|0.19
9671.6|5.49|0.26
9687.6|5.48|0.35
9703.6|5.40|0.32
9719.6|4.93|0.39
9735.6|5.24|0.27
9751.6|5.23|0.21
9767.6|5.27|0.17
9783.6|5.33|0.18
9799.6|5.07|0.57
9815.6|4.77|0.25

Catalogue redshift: 0.24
